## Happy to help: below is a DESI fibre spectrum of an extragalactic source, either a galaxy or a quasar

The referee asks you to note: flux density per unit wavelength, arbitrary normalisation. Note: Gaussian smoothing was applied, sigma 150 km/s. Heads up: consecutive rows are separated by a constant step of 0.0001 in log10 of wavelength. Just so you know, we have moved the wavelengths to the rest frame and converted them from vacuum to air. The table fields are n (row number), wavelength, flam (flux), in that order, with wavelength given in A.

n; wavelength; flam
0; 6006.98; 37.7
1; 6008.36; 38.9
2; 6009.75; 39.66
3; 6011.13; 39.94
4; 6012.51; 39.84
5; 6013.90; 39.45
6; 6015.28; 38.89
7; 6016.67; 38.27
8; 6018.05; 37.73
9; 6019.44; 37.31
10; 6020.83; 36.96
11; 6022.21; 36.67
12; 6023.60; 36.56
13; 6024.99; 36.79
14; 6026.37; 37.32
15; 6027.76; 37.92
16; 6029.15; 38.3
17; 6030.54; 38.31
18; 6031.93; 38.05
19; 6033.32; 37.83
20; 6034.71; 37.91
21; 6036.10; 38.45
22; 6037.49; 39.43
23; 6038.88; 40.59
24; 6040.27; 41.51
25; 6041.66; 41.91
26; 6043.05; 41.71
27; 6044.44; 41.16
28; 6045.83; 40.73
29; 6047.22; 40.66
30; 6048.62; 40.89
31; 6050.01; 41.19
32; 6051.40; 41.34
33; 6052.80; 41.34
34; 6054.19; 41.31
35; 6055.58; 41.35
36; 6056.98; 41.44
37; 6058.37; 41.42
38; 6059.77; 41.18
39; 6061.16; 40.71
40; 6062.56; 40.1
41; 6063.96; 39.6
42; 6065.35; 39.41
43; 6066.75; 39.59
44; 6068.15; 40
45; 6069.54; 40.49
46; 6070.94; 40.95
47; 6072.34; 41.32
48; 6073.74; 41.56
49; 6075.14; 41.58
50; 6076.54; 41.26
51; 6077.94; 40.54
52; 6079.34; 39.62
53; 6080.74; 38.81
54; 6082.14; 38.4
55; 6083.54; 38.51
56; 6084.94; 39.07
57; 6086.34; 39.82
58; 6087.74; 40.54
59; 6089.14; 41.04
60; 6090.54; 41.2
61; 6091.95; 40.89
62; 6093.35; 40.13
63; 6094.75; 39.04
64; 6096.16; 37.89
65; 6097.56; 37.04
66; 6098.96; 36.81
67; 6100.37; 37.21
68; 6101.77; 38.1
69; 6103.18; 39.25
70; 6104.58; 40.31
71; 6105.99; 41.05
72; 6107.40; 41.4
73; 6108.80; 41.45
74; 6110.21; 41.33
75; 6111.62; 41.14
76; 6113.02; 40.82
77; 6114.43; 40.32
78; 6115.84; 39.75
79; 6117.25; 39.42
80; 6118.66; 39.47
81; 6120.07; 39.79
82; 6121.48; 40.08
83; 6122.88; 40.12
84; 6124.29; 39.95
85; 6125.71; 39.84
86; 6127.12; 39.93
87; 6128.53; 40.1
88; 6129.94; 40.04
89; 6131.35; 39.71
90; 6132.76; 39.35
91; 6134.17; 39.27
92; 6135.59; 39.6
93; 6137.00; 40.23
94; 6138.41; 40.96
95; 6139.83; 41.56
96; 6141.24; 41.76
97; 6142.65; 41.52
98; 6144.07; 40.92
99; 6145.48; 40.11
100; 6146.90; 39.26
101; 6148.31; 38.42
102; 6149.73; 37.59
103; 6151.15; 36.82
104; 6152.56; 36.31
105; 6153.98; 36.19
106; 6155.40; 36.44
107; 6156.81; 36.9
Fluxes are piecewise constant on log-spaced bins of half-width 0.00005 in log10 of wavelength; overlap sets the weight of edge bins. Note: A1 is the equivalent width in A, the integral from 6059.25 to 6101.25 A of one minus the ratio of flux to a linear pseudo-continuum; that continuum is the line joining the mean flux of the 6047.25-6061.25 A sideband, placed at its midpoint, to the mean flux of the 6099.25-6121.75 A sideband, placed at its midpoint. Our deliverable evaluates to 0.9 A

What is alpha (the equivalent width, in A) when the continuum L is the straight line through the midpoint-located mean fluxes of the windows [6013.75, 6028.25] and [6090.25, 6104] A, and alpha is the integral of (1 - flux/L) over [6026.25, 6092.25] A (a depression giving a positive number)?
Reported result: -3.6 A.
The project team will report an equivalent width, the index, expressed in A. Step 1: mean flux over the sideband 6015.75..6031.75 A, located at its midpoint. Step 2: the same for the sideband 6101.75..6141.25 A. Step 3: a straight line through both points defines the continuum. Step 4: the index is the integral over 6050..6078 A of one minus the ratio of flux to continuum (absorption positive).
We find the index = -1.6 A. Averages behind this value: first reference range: 37.5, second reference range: 40.2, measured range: 40.8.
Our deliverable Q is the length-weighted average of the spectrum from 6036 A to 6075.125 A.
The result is 40.8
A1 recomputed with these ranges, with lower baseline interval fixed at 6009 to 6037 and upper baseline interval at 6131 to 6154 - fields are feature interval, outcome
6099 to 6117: -0.44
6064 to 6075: -0.52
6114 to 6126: -0.19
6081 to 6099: -0.21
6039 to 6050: -0.81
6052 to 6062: -0.71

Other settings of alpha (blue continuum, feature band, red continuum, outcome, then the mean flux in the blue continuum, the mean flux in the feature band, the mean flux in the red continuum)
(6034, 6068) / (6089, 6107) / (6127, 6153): 0.4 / 40.6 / 39.2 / 39.7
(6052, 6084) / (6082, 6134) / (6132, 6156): 0.1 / 40.5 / 39.8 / 39.2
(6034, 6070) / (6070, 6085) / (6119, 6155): 0.0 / 40.6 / 40.2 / 39.5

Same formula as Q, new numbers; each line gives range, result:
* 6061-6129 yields 39.9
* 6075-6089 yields 39.8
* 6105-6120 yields 40.6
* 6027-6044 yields 39.3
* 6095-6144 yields 39.9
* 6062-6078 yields 40.5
